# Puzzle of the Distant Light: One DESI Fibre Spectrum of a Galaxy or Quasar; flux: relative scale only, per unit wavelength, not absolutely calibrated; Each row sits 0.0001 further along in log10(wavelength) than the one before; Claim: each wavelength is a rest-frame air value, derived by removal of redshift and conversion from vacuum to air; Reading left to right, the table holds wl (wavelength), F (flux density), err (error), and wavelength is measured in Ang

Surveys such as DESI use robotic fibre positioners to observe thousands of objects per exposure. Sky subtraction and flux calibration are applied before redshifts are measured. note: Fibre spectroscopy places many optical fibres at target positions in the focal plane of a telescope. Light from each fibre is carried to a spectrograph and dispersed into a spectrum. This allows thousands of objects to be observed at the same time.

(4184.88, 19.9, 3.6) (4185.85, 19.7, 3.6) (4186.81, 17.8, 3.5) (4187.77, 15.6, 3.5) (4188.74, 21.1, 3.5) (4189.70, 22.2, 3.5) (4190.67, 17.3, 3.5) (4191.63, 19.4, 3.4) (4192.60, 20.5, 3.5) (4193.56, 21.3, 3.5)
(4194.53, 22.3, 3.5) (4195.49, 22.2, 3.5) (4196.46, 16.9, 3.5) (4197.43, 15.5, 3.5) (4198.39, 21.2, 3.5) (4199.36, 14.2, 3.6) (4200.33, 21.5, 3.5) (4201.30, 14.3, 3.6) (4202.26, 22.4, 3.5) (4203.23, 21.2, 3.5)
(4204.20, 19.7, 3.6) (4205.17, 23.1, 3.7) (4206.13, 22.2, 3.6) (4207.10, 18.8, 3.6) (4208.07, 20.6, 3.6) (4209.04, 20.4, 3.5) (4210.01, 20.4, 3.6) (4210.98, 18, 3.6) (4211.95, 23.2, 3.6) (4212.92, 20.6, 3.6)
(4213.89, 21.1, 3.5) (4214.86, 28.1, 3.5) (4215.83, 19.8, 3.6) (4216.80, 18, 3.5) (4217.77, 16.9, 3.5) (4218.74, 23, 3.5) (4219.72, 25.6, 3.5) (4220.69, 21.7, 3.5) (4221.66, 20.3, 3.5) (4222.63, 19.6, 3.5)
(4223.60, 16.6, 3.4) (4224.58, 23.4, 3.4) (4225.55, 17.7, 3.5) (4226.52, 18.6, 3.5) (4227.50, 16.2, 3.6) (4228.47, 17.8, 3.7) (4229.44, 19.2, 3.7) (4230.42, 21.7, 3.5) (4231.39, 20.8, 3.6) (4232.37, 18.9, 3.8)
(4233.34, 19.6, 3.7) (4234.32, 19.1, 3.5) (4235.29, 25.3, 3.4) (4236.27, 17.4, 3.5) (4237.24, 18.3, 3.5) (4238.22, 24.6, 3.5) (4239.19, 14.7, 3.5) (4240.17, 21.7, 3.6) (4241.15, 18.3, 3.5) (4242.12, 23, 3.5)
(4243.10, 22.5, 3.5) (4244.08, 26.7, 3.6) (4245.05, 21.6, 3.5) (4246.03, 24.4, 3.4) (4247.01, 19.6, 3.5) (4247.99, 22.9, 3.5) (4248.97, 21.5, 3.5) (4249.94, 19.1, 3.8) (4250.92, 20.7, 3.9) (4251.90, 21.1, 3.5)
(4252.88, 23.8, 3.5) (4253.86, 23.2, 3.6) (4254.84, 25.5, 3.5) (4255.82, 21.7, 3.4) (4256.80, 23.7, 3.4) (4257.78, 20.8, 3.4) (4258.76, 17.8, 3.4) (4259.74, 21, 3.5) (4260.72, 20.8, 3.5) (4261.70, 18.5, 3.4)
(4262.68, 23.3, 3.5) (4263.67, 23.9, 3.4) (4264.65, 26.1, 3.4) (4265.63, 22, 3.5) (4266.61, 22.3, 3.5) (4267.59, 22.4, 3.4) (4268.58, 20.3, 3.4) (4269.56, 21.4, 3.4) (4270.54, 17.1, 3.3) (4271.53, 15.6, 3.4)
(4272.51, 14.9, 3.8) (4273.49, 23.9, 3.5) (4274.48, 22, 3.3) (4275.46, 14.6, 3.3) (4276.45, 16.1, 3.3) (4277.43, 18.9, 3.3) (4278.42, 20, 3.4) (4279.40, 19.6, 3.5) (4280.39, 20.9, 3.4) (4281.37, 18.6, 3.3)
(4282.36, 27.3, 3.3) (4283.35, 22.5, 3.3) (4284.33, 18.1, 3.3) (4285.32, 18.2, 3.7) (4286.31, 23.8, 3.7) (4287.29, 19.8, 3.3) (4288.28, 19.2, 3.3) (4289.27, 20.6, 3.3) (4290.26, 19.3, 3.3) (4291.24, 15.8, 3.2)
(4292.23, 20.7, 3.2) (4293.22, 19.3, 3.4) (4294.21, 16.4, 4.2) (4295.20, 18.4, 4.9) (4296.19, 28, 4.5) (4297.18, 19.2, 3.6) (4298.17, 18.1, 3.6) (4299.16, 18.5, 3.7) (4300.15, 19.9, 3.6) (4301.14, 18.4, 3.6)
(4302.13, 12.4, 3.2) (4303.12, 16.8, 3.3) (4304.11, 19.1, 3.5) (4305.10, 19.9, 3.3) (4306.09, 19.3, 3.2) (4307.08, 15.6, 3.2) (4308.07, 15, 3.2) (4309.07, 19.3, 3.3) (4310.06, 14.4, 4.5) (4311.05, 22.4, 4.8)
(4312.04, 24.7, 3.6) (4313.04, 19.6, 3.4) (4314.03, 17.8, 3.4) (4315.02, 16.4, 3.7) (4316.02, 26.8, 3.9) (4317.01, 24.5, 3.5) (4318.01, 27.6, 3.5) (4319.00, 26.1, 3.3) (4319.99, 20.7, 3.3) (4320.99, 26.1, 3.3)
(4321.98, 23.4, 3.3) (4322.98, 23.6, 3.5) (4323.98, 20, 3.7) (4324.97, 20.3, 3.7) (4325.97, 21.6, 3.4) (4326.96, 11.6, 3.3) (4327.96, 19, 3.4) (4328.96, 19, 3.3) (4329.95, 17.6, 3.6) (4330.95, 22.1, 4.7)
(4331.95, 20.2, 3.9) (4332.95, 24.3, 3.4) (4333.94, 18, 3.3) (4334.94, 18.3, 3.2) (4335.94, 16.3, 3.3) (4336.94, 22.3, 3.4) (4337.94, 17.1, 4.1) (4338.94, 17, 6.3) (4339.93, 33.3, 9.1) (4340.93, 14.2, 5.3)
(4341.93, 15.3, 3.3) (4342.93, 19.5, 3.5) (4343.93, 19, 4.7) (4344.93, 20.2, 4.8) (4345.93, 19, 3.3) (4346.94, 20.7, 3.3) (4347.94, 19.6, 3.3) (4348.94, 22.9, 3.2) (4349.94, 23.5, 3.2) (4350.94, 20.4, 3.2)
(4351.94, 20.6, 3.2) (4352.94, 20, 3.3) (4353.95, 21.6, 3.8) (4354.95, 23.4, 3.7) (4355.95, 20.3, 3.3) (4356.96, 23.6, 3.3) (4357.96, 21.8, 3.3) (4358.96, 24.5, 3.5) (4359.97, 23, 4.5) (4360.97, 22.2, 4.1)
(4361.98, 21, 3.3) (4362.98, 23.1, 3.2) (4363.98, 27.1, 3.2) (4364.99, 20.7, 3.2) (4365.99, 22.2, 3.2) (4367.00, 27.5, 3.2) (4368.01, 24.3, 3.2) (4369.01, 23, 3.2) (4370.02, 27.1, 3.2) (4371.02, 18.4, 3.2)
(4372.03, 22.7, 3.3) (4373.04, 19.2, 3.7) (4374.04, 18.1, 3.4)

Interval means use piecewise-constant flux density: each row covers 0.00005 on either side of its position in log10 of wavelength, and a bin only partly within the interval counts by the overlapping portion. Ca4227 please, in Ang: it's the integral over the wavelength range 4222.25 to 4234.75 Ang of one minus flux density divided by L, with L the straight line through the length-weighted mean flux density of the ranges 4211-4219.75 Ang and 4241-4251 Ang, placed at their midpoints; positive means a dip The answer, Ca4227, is 1.4 Ang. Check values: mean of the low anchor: 21.4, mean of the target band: 19.2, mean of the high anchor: 22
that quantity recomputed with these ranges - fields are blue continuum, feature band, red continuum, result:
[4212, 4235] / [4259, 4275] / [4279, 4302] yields -0.7 Ang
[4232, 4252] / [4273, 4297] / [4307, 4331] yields 0.9 Ang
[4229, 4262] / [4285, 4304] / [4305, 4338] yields 1.4 Ang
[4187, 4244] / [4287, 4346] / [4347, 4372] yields 5.5 Ang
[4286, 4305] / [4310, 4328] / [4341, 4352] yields -2.0 Ang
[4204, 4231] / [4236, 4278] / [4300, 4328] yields -1.3 Ang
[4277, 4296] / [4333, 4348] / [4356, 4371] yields 1.9 Ang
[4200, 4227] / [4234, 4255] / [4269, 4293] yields -1.5 Ang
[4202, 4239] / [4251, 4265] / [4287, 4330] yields -1.3 Ang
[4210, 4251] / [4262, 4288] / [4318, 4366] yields 0.4 Ang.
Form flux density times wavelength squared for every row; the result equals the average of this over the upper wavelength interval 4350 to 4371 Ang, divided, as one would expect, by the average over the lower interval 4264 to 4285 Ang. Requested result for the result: 1.17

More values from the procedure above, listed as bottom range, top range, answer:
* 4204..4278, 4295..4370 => 1.05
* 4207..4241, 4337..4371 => 1.14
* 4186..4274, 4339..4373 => 1.13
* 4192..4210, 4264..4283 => 1.05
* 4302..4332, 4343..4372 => 1.12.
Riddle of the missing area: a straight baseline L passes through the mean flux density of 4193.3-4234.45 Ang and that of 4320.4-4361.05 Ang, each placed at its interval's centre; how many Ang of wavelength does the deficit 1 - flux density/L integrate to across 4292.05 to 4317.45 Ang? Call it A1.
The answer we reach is 1.5 Ang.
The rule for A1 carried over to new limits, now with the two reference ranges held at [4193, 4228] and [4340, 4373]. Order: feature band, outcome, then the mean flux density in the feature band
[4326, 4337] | 1.3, 19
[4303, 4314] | 1.3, 18.8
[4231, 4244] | 0.0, 20.5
